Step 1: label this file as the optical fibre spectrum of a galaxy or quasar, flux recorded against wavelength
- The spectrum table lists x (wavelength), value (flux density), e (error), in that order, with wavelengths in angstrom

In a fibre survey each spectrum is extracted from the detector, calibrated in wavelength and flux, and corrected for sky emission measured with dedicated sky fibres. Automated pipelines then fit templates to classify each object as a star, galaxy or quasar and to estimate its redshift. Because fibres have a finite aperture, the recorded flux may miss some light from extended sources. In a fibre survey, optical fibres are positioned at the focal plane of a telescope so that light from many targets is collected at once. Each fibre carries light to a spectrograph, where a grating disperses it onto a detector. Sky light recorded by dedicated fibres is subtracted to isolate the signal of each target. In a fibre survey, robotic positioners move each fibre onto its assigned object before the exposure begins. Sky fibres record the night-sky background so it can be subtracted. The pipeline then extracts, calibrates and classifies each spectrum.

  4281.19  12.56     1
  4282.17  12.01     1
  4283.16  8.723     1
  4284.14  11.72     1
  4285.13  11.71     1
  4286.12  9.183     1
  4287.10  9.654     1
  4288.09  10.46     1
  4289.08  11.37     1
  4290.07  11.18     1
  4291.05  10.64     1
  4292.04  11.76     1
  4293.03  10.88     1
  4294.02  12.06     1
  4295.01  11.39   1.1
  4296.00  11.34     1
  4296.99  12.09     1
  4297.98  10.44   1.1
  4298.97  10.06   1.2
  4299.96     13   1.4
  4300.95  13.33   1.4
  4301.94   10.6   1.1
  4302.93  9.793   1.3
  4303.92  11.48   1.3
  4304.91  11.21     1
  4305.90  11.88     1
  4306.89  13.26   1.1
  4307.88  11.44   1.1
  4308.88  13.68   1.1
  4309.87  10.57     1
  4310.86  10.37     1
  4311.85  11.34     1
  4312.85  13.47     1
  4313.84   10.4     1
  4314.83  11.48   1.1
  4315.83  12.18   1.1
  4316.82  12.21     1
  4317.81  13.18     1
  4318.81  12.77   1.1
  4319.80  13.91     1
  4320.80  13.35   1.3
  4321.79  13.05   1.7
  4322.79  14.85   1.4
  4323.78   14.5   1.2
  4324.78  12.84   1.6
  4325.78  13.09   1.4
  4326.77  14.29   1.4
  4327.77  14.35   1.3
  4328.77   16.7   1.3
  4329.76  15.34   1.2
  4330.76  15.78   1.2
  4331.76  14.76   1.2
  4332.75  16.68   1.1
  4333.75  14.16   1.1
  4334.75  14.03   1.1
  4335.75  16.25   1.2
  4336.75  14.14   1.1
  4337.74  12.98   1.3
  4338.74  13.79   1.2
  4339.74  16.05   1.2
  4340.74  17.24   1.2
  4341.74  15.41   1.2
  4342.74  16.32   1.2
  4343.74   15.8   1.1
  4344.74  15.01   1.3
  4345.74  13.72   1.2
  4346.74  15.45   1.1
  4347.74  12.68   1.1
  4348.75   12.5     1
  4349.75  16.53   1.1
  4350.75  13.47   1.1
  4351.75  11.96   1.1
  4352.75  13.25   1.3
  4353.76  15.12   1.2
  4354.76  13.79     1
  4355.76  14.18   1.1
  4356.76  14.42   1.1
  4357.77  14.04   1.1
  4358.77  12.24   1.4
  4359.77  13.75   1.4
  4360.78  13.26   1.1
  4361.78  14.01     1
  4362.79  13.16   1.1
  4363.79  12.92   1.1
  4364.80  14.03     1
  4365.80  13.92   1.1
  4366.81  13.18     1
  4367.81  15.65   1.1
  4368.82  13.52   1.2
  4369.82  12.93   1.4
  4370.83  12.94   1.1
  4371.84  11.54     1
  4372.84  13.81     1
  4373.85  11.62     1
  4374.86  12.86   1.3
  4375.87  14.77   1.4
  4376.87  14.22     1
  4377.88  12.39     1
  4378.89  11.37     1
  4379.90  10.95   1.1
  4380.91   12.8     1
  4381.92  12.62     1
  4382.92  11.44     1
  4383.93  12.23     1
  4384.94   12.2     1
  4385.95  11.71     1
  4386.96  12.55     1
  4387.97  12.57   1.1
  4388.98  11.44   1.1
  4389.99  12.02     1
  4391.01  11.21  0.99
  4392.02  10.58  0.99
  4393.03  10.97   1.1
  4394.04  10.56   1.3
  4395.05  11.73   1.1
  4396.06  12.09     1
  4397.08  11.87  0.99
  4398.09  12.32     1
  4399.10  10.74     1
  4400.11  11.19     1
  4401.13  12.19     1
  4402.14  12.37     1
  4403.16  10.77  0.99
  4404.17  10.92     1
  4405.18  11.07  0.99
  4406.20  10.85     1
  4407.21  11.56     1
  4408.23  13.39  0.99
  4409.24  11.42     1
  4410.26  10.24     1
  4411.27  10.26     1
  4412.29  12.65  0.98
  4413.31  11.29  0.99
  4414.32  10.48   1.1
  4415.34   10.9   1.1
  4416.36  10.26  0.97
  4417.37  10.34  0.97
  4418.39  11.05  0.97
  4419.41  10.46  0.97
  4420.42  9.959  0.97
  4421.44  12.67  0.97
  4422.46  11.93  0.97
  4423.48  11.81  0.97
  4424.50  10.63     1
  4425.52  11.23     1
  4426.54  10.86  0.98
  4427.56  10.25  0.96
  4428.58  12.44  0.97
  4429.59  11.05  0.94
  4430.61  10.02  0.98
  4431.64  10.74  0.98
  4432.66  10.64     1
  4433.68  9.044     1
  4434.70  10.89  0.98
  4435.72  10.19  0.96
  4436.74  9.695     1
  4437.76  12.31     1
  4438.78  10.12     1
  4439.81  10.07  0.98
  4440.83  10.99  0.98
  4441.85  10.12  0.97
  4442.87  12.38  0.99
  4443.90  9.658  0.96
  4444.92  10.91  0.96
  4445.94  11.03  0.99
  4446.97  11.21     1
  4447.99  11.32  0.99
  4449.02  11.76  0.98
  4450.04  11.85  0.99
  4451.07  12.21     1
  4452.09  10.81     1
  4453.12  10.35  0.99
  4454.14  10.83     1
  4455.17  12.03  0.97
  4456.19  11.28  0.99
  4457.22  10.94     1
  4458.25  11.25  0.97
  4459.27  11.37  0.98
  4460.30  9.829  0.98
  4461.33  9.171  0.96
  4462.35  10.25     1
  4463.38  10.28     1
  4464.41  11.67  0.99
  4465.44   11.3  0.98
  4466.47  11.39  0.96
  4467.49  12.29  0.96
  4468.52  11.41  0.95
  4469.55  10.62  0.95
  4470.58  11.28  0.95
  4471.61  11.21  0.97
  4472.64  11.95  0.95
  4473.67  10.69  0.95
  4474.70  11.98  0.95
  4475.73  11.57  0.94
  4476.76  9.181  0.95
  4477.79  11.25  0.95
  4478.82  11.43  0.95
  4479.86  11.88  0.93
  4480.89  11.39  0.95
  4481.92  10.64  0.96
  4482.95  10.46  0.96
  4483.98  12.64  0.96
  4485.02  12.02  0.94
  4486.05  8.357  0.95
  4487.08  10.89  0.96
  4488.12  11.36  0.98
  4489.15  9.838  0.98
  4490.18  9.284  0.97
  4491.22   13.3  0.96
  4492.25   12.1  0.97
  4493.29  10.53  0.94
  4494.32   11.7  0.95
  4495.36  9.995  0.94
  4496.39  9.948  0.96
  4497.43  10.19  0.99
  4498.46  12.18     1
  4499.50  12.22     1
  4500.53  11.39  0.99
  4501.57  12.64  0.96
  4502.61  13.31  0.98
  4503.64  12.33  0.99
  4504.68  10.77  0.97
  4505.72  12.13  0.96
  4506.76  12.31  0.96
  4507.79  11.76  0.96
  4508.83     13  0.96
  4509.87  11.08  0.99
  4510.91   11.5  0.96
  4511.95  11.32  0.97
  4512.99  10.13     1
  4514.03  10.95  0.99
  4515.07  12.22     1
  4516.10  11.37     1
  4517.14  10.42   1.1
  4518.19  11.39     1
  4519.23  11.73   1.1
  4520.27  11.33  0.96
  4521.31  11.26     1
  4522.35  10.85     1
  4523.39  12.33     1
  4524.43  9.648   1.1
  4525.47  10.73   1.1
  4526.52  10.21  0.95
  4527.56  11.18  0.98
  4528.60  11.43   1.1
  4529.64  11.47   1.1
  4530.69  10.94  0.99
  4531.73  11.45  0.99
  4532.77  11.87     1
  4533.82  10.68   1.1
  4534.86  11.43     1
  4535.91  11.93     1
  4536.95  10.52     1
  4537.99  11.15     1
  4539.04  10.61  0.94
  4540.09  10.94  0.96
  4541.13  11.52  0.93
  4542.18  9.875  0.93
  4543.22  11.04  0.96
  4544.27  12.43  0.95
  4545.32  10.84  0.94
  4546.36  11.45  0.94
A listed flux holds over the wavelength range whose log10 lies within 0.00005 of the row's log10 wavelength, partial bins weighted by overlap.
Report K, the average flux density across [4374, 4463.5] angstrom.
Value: 11.3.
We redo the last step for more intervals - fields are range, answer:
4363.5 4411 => 12.2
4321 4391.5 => 13.7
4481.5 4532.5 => 11.3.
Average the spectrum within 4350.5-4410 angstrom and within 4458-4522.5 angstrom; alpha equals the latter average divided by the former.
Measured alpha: 0.90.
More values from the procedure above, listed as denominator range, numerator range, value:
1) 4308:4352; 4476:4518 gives 0.81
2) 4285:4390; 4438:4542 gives 0.86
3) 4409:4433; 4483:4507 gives 1.03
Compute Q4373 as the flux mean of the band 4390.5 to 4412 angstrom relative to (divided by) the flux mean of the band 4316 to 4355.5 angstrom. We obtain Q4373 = 0.8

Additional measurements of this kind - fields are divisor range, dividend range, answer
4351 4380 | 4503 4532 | 0.85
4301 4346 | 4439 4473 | 0.82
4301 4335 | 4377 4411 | 0.90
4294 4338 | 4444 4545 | 0.87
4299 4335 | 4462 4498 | 0.85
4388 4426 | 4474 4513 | 1.00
